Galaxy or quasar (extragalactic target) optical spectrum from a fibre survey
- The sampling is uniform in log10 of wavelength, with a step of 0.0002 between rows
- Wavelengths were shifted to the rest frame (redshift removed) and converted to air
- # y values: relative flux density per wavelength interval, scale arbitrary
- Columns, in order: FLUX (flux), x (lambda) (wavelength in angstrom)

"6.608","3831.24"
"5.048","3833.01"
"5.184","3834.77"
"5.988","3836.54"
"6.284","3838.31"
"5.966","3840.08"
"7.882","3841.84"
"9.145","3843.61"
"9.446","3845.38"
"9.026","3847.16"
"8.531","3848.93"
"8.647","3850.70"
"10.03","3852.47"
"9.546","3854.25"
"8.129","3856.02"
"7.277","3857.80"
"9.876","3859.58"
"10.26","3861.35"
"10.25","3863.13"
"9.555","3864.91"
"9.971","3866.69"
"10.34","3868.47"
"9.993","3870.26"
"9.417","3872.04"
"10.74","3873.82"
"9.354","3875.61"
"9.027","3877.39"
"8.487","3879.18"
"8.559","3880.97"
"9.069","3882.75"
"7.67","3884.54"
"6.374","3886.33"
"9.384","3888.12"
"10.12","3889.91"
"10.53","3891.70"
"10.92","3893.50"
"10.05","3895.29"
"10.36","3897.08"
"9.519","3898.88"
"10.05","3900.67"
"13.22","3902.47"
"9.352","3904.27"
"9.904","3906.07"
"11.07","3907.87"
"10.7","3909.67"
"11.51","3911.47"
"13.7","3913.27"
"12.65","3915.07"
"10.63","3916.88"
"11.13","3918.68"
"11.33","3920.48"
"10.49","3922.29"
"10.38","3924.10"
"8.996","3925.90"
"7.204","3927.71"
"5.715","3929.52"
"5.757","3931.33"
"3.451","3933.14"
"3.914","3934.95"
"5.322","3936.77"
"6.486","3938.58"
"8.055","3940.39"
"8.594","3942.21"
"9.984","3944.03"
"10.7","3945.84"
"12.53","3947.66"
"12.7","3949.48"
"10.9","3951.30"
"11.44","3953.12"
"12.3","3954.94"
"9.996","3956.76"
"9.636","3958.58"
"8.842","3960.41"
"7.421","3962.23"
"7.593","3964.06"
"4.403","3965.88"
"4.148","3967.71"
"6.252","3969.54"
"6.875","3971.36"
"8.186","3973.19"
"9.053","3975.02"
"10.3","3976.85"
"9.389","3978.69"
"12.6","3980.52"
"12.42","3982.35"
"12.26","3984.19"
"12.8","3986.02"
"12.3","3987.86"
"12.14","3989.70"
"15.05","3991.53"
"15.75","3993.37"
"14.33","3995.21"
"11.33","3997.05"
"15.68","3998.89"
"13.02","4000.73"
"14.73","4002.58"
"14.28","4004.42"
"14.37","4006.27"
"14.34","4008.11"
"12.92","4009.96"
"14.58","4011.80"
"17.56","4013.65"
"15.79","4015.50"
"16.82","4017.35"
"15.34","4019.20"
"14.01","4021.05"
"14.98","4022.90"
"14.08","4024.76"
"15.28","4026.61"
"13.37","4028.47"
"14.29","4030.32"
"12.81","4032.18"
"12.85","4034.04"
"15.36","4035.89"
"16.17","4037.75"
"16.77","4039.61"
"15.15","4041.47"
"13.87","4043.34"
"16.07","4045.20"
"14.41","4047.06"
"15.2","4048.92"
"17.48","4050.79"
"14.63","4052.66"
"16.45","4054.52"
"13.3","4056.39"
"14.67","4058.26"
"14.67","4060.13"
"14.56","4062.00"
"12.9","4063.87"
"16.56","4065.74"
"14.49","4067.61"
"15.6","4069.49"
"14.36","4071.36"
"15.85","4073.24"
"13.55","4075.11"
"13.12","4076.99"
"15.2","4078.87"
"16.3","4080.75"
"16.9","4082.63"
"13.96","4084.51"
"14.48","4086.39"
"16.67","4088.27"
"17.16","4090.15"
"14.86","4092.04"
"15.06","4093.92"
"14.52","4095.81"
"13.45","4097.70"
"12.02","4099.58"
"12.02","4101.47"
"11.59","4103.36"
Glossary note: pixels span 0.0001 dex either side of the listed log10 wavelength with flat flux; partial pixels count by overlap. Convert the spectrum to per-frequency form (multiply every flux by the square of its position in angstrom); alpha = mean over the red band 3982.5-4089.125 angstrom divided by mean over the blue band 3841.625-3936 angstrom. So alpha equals 1.68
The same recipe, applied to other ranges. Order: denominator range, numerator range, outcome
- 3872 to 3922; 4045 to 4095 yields 1.62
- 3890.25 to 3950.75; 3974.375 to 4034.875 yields 1.49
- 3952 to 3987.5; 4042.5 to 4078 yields 1.66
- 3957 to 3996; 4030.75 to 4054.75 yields 1.55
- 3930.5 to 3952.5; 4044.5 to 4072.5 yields 1.93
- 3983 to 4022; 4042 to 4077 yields 1.07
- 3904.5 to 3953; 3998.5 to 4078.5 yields 1.66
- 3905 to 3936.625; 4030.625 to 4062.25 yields 1.73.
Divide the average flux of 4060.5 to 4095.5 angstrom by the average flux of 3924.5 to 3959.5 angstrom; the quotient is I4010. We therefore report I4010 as 1.74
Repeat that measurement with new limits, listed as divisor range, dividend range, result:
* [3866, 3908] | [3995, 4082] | 1.52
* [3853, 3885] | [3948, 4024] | 1.28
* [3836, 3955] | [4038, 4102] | 1.60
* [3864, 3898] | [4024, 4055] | 1.58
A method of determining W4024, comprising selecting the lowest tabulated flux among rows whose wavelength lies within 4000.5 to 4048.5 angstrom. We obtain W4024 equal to 12.81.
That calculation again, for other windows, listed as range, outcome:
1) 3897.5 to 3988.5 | 3.451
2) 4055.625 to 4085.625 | 12.9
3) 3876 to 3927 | 6.374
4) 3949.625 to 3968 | 4.148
